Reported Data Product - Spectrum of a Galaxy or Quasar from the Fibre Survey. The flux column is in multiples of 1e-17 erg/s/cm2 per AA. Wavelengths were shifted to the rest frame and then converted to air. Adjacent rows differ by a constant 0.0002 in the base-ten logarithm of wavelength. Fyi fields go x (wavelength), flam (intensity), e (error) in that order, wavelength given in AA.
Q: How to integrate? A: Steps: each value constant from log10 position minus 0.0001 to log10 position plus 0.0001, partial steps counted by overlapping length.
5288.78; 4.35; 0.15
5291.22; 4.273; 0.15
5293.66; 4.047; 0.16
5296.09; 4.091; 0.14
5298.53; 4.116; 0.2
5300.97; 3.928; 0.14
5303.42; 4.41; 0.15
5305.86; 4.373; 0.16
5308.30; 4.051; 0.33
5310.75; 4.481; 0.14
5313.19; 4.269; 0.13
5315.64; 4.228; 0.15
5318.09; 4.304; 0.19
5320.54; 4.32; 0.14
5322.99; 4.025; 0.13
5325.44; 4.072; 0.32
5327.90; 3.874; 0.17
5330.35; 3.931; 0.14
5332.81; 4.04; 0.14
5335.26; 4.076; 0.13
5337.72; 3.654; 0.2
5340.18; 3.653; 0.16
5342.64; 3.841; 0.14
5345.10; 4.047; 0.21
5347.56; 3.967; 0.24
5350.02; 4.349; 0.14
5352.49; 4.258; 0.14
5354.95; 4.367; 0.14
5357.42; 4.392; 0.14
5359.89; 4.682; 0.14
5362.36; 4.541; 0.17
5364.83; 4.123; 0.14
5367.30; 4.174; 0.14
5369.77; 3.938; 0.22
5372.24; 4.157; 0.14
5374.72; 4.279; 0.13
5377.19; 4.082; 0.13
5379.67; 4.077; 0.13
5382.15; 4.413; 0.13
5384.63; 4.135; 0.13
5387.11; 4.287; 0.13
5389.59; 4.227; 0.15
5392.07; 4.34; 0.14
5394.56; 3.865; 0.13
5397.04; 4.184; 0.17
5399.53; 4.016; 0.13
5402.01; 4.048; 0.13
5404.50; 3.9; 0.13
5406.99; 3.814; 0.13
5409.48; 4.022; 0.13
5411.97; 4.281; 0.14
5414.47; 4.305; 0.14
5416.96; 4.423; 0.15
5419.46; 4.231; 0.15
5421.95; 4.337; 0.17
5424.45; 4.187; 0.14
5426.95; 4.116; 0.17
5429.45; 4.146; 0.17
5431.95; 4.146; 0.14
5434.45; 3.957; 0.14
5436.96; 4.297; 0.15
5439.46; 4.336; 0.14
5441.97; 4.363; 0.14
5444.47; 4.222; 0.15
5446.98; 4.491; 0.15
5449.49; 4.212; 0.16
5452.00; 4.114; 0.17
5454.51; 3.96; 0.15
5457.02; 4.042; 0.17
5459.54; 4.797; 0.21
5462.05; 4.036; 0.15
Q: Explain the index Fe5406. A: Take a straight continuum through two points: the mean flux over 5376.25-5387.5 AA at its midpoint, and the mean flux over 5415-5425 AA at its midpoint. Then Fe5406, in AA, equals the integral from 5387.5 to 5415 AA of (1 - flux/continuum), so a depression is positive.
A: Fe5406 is 1.02 AA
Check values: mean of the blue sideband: 4.19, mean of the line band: 4.09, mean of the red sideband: 4.3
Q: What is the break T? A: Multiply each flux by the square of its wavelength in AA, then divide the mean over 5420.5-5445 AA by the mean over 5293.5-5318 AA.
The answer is 1.0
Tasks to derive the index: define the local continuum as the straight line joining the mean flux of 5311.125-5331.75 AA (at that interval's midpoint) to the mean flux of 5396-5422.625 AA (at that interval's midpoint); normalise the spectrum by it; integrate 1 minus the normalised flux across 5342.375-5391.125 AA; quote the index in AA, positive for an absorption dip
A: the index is -1.01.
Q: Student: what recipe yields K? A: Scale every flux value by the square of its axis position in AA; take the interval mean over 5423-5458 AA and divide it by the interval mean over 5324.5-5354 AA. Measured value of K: 1.09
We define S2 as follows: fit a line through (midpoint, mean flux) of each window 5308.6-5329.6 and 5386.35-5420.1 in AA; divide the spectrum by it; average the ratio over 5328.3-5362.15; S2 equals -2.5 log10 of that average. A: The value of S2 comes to 0.016 mag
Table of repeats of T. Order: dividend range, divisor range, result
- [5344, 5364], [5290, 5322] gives 1.04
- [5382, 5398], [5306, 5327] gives 1.02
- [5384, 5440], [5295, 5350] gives 1.05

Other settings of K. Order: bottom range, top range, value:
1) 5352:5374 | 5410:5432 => 1.01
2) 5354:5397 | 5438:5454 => 1.04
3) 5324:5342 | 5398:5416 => 1.07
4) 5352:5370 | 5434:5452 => 1.02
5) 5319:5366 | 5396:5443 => 1.04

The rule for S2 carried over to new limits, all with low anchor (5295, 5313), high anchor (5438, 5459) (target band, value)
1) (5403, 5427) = 0.018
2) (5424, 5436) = 0.033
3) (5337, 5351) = 0.079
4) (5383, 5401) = 0.019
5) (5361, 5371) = 0.006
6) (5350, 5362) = -0.051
